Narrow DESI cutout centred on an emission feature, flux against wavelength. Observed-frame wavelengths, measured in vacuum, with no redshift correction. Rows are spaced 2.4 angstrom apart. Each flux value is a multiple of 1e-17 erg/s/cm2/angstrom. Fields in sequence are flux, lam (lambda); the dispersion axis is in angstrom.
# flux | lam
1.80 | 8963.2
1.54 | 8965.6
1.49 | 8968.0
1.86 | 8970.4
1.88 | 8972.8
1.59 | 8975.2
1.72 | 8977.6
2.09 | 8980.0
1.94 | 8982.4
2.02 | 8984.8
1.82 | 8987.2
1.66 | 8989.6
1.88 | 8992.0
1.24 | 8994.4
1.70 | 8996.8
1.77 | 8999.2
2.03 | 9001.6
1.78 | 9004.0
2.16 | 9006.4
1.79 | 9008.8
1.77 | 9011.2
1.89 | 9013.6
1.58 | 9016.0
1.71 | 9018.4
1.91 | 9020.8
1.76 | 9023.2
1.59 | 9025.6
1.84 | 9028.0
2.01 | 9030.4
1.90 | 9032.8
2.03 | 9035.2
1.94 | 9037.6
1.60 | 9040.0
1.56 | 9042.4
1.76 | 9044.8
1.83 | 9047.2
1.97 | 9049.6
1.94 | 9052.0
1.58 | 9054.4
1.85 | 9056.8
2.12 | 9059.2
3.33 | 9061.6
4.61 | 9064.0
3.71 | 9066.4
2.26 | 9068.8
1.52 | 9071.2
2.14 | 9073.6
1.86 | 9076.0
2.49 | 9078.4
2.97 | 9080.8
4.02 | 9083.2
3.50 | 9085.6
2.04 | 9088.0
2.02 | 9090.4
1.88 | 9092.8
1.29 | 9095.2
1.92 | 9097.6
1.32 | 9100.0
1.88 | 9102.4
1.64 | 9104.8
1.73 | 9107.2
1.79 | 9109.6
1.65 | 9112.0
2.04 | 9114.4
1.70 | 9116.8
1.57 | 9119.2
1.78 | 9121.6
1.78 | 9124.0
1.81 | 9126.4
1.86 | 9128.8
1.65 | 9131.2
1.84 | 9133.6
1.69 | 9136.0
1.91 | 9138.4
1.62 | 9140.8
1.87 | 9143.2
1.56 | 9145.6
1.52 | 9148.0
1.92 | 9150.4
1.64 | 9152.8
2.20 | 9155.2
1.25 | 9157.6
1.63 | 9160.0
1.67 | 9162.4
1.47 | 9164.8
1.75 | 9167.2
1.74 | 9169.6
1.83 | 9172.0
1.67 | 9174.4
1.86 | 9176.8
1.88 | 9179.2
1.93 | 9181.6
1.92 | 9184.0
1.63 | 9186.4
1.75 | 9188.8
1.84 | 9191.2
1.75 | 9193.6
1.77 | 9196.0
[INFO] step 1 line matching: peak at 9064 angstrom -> [S II] 6716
